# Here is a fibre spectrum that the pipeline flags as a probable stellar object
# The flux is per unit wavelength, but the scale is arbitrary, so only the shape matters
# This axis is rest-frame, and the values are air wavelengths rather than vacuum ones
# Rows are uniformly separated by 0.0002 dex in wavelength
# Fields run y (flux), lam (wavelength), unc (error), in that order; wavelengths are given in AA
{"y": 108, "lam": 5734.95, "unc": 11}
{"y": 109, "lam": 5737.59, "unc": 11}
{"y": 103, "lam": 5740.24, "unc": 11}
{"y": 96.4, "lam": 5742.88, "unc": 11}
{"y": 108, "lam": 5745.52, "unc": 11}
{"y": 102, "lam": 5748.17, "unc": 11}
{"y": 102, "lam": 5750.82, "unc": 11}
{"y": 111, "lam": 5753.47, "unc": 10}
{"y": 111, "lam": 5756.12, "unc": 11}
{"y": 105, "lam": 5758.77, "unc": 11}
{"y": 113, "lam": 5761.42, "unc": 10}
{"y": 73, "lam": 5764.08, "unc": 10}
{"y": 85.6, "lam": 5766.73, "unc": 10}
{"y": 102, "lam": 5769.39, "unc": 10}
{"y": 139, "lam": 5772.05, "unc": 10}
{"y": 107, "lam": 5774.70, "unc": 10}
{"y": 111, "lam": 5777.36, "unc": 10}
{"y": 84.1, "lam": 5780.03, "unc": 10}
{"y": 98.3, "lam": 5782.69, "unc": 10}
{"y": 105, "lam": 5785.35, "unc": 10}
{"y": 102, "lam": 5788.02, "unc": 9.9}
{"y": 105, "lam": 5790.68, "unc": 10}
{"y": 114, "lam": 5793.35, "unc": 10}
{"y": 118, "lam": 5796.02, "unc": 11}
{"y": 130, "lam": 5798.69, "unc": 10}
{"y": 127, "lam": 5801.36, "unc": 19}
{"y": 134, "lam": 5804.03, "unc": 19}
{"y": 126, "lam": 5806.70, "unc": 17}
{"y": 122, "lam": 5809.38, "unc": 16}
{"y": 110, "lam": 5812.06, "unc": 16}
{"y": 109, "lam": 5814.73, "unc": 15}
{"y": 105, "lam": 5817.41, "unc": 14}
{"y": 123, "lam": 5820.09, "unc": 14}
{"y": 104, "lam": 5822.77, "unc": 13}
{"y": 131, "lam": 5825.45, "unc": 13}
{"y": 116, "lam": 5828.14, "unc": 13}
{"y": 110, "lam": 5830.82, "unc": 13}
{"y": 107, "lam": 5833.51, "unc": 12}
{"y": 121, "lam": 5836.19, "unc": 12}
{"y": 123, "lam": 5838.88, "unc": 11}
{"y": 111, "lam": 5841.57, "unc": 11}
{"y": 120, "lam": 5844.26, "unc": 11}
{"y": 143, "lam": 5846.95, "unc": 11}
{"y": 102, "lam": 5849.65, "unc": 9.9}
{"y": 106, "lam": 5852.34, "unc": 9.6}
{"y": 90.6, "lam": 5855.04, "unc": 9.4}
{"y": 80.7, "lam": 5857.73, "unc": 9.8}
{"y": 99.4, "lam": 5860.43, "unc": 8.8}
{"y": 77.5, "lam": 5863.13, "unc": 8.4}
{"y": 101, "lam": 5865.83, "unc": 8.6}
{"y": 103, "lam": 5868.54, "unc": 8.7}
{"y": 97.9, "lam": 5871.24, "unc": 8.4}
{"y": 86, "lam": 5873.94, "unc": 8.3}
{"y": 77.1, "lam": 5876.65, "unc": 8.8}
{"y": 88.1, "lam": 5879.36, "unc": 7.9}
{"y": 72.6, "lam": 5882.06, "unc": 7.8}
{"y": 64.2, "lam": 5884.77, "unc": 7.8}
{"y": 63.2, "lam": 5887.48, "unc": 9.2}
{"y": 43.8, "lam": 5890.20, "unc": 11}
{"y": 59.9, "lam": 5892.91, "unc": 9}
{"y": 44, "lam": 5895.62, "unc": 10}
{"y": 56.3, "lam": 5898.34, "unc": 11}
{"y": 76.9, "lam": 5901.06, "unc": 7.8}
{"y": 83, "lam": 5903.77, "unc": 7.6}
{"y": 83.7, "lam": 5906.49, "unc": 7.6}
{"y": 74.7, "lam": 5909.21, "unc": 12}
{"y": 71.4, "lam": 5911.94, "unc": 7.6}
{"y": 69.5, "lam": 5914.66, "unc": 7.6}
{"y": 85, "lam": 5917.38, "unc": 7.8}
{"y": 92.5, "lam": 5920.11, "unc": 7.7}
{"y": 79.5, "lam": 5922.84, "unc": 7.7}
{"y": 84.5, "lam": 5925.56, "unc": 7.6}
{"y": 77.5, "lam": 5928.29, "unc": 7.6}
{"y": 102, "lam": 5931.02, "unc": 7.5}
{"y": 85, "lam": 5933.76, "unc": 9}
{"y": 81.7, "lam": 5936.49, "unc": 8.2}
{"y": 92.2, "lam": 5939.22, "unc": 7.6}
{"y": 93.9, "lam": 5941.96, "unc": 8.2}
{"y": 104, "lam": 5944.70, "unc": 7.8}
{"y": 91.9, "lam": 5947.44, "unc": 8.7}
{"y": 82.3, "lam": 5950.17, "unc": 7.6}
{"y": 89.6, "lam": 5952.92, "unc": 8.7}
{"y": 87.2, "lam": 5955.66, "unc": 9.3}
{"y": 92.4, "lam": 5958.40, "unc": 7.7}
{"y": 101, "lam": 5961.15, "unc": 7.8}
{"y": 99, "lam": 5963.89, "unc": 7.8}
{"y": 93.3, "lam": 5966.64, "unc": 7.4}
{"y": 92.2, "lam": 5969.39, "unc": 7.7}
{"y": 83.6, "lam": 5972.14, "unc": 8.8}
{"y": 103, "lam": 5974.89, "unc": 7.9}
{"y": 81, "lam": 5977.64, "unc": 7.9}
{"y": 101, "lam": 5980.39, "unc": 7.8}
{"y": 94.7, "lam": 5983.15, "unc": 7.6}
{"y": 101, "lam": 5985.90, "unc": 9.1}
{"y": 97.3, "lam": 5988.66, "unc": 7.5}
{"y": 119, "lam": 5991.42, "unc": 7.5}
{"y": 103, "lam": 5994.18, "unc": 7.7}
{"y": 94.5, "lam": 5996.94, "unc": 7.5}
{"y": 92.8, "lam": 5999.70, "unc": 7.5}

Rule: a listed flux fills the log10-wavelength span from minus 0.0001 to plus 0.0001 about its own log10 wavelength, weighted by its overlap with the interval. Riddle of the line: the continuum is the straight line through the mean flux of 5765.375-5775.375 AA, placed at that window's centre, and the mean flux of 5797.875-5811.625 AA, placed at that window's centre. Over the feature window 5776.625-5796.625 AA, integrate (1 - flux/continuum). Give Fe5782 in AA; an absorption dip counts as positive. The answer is 2.2 AA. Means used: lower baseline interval 108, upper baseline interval 127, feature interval 104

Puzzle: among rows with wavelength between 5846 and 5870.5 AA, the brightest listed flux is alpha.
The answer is 143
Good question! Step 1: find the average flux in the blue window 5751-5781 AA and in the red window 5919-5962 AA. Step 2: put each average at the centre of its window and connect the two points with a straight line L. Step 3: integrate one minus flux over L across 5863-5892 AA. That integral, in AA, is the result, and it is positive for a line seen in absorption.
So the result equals 4.79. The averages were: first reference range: 104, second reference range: 89.7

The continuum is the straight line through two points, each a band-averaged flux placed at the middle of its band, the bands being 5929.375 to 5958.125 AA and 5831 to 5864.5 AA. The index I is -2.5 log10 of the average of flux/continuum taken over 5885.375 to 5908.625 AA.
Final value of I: 0.46 mag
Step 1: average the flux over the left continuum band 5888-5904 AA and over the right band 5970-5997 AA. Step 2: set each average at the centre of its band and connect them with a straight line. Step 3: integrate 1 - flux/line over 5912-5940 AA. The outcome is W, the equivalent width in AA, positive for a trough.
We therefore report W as -4.5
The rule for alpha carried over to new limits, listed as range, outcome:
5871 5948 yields 104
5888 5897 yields 59.9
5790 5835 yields 134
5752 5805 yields 139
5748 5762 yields 113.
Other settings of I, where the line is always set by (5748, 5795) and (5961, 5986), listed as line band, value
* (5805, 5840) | -0.14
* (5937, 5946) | 0.01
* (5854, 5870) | 0.09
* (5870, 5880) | 0.14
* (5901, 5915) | 0.26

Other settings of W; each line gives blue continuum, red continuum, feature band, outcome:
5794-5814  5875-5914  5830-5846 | -2.15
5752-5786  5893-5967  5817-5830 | -2.63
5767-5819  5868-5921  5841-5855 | -3.43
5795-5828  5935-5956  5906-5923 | 3.14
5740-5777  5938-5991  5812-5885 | -2.34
